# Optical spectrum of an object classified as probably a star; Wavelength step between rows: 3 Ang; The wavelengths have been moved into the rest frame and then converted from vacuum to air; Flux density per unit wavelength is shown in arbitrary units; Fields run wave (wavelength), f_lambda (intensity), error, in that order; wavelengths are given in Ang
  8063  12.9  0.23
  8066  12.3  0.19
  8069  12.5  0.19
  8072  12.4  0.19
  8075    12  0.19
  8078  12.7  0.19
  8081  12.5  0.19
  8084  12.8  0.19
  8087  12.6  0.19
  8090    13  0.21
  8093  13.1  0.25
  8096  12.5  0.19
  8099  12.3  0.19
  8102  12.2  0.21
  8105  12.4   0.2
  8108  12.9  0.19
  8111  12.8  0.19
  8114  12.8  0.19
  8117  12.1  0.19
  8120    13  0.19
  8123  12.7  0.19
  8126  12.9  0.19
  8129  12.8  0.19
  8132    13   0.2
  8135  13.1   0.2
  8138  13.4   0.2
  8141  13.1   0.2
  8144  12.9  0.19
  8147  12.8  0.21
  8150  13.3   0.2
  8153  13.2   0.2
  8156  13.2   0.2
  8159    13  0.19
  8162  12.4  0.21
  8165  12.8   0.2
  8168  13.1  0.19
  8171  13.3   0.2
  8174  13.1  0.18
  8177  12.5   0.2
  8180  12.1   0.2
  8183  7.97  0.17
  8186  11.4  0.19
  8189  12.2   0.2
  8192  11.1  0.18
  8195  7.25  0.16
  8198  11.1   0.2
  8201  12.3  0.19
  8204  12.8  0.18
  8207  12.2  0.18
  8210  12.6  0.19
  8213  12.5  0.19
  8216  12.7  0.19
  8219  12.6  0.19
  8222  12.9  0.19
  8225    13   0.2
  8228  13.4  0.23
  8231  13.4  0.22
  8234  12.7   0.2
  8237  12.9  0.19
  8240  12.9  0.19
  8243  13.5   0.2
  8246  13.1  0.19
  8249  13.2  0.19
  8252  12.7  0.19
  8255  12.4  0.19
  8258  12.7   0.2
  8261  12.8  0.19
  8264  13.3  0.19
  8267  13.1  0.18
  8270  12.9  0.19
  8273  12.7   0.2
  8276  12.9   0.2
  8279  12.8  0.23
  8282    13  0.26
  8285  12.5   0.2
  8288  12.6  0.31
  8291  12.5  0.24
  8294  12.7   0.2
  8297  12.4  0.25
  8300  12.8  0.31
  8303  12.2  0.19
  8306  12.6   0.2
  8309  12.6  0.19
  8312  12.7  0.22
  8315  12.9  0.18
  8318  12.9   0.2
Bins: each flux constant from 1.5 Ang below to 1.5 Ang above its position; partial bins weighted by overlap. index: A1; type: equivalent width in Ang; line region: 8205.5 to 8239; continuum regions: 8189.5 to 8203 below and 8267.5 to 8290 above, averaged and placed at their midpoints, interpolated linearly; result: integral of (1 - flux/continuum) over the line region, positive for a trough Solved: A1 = -4.39 Ang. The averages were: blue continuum 10.7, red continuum 12.8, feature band 12.8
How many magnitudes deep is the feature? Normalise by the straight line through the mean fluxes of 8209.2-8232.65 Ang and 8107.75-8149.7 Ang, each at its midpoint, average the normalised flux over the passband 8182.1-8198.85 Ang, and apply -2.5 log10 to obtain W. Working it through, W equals 0.253 mag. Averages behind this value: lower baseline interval 12.9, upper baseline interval 12.9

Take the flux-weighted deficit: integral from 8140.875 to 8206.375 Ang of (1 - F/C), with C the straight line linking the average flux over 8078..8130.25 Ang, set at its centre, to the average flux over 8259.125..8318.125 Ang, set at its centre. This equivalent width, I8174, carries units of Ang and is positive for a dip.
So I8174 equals 3.01 Ang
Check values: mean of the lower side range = 12.7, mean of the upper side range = 12.7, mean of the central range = 12.1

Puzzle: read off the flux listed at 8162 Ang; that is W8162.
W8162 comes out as 12.4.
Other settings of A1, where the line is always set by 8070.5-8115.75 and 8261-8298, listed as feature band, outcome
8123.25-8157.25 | -1.08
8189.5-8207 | 2.22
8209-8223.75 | 0.07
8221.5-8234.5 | -0.39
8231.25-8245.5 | -0.33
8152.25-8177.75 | -0.58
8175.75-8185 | 1.35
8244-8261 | -0.10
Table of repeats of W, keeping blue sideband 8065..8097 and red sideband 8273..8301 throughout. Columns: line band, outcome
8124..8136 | -0.027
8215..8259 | -0.024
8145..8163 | -0.032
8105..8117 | -0.007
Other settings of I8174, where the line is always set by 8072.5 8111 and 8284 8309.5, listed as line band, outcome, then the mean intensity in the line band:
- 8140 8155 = -0.58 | 13.1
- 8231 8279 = -1.45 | 12.9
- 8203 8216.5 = 0.02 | 12.5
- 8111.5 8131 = -0.23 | 12.7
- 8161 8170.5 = -0.20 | 12.8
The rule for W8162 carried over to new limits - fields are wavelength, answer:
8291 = 12.5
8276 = 12.9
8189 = 12.2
